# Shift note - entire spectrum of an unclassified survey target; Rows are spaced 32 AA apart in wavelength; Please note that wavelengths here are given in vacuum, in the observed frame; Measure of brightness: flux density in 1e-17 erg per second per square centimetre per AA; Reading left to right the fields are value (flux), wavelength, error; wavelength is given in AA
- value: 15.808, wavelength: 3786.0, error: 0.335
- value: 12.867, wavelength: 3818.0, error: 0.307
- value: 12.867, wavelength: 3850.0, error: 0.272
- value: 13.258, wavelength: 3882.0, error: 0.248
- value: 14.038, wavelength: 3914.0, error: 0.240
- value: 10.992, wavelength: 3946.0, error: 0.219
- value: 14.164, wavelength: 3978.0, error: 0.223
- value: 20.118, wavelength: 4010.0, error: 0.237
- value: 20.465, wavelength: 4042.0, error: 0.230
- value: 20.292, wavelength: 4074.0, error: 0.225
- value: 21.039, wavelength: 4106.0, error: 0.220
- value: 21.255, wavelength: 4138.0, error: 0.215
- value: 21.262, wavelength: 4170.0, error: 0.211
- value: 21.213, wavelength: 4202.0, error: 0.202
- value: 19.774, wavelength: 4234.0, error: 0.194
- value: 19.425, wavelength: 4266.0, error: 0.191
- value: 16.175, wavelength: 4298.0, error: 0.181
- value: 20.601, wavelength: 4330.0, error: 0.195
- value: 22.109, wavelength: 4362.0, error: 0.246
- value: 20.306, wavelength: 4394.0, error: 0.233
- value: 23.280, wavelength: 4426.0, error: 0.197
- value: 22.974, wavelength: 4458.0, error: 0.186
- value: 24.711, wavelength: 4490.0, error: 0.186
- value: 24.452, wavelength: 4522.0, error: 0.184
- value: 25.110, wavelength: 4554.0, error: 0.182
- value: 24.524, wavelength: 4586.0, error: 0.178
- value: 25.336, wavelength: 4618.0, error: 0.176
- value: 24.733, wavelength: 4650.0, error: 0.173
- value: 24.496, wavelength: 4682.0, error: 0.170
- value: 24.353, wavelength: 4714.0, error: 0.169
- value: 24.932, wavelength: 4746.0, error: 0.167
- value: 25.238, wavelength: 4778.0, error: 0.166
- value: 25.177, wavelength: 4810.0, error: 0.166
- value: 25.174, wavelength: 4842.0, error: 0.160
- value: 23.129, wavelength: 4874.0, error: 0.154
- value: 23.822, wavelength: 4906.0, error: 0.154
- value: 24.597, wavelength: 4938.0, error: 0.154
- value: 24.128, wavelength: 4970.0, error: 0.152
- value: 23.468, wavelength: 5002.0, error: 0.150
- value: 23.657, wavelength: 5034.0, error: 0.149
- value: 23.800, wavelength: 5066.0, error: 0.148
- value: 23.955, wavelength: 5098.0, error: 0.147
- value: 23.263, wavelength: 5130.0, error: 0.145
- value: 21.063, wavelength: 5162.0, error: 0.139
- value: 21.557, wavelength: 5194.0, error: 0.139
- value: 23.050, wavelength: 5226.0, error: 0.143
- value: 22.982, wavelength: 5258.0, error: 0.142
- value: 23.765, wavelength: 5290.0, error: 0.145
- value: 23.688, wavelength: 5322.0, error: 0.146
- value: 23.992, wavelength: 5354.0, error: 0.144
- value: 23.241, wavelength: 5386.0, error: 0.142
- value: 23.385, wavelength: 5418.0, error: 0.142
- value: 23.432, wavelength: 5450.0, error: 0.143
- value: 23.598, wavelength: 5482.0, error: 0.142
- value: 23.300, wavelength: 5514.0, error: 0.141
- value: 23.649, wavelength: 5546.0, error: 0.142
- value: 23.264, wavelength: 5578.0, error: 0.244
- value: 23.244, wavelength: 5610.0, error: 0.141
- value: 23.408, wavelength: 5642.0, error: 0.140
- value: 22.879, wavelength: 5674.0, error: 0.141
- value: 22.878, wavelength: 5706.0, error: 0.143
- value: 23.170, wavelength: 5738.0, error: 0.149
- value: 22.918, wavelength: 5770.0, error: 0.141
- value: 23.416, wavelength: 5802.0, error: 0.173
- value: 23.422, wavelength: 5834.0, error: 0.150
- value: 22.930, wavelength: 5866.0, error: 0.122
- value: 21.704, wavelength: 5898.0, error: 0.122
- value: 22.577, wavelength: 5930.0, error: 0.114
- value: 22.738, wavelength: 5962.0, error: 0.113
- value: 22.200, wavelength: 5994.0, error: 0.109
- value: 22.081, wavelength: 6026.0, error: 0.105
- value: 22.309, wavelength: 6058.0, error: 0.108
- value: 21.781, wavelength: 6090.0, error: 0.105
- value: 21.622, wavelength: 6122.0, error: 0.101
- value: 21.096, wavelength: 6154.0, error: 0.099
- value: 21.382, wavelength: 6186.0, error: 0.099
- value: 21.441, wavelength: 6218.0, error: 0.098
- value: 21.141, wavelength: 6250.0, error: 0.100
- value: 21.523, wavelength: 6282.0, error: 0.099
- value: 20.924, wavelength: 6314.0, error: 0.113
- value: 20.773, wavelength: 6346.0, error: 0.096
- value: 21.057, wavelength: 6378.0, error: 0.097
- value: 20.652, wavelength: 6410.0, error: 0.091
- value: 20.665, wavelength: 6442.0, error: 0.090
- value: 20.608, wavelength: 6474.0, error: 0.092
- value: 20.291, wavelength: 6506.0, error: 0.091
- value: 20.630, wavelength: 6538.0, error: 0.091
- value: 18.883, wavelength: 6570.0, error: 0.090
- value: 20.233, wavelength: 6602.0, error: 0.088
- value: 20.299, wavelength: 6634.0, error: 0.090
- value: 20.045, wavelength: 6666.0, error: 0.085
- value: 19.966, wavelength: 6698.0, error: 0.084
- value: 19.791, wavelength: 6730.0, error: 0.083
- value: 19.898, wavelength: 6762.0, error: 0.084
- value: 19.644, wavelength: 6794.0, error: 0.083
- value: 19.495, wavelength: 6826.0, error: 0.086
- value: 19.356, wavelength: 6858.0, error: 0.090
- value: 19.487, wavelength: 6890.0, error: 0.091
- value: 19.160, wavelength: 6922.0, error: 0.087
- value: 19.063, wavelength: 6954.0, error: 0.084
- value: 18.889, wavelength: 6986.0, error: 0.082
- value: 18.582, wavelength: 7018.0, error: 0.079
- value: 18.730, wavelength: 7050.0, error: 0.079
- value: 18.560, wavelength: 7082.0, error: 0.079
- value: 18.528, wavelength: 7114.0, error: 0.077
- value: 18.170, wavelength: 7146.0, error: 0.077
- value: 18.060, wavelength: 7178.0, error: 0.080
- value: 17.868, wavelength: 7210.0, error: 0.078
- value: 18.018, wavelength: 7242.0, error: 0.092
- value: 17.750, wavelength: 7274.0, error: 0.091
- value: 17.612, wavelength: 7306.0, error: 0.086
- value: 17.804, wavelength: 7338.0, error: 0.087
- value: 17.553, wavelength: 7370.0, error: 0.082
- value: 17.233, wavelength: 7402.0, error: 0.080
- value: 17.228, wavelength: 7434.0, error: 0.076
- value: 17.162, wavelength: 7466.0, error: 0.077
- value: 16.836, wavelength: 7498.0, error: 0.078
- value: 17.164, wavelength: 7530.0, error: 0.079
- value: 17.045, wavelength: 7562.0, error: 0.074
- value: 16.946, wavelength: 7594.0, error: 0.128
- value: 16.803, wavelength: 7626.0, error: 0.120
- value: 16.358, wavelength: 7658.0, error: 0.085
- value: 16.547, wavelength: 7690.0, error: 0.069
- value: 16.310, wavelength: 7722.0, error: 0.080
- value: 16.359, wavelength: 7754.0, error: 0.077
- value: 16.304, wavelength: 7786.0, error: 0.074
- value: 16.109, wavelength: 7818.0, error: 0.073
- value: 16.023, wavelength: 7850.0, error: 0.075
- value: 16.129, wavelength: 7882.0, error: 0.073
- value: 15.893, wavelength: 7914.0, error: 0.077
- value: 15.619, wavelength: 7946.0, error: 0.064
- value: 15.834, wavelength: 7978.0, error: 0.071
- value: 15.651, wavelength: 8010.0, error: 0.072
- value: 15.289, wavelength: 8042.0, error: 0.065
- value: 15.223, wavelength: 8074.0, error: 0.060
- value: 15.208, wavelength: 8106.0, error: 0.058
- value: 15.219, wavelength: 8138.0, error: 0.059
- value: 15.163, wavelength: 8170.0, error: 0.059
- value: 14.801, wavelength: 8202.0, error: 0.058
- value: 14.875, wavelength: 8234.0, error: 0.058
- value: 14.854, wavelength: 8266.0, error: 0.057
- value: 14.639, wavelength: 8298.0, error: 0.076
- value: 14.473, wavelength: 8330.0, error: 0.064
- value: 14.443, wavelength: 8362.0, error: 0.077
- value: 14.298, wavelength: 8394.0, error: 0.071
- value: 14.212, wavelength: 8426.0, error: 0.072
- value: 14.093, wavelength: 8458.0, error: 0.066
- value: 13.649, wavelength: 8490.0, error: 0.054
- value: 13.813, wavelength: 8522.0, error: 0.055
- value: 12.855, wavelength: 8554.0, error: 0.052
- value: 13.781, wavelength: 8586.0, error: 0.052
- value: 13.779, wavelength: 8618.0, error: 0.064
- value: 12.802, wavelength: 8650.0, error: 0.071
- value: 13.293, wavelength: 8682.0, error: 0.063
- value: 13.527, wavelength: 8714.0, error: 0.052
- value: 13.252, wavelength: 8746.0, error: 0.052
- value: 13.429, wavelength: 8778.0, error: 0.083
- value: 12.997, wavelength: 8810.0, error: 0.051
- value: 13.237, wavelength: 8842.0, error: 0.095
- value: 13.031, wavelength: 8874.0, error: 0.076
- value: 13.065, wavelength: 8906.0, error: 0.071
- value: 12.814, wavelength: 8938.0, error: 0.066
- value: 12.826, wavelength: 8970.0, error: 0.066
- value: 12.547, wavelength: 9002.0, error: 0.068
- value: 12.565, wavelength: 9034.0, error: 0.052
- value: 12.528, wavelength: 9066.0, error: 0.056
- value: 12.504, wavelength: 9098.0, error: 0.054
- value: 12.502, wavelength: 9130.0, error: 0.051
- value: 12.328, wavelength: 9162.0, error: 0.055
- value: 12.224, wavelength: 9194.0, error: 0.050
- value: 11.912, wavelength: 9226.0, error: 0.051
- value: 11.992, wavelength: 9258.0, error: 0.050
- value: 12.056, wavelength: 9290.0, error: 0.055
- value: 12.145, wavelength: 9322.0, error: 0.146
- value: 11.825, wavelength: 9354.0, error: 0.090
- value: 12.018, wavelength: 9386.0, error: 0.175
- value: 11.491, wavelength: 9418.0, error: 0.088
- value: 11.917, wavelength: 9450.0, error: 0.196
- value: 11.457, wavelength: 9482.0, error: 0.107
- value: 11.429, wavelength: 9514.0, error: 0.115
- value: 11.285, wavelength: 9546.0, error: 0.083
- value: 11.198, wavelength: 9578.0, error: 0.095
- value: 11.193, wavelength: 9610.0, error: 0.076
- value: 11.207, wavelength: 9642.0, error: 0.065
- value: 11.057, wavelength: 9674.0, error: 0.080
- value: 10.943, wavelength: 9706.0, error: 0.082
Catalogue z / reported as 0.000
